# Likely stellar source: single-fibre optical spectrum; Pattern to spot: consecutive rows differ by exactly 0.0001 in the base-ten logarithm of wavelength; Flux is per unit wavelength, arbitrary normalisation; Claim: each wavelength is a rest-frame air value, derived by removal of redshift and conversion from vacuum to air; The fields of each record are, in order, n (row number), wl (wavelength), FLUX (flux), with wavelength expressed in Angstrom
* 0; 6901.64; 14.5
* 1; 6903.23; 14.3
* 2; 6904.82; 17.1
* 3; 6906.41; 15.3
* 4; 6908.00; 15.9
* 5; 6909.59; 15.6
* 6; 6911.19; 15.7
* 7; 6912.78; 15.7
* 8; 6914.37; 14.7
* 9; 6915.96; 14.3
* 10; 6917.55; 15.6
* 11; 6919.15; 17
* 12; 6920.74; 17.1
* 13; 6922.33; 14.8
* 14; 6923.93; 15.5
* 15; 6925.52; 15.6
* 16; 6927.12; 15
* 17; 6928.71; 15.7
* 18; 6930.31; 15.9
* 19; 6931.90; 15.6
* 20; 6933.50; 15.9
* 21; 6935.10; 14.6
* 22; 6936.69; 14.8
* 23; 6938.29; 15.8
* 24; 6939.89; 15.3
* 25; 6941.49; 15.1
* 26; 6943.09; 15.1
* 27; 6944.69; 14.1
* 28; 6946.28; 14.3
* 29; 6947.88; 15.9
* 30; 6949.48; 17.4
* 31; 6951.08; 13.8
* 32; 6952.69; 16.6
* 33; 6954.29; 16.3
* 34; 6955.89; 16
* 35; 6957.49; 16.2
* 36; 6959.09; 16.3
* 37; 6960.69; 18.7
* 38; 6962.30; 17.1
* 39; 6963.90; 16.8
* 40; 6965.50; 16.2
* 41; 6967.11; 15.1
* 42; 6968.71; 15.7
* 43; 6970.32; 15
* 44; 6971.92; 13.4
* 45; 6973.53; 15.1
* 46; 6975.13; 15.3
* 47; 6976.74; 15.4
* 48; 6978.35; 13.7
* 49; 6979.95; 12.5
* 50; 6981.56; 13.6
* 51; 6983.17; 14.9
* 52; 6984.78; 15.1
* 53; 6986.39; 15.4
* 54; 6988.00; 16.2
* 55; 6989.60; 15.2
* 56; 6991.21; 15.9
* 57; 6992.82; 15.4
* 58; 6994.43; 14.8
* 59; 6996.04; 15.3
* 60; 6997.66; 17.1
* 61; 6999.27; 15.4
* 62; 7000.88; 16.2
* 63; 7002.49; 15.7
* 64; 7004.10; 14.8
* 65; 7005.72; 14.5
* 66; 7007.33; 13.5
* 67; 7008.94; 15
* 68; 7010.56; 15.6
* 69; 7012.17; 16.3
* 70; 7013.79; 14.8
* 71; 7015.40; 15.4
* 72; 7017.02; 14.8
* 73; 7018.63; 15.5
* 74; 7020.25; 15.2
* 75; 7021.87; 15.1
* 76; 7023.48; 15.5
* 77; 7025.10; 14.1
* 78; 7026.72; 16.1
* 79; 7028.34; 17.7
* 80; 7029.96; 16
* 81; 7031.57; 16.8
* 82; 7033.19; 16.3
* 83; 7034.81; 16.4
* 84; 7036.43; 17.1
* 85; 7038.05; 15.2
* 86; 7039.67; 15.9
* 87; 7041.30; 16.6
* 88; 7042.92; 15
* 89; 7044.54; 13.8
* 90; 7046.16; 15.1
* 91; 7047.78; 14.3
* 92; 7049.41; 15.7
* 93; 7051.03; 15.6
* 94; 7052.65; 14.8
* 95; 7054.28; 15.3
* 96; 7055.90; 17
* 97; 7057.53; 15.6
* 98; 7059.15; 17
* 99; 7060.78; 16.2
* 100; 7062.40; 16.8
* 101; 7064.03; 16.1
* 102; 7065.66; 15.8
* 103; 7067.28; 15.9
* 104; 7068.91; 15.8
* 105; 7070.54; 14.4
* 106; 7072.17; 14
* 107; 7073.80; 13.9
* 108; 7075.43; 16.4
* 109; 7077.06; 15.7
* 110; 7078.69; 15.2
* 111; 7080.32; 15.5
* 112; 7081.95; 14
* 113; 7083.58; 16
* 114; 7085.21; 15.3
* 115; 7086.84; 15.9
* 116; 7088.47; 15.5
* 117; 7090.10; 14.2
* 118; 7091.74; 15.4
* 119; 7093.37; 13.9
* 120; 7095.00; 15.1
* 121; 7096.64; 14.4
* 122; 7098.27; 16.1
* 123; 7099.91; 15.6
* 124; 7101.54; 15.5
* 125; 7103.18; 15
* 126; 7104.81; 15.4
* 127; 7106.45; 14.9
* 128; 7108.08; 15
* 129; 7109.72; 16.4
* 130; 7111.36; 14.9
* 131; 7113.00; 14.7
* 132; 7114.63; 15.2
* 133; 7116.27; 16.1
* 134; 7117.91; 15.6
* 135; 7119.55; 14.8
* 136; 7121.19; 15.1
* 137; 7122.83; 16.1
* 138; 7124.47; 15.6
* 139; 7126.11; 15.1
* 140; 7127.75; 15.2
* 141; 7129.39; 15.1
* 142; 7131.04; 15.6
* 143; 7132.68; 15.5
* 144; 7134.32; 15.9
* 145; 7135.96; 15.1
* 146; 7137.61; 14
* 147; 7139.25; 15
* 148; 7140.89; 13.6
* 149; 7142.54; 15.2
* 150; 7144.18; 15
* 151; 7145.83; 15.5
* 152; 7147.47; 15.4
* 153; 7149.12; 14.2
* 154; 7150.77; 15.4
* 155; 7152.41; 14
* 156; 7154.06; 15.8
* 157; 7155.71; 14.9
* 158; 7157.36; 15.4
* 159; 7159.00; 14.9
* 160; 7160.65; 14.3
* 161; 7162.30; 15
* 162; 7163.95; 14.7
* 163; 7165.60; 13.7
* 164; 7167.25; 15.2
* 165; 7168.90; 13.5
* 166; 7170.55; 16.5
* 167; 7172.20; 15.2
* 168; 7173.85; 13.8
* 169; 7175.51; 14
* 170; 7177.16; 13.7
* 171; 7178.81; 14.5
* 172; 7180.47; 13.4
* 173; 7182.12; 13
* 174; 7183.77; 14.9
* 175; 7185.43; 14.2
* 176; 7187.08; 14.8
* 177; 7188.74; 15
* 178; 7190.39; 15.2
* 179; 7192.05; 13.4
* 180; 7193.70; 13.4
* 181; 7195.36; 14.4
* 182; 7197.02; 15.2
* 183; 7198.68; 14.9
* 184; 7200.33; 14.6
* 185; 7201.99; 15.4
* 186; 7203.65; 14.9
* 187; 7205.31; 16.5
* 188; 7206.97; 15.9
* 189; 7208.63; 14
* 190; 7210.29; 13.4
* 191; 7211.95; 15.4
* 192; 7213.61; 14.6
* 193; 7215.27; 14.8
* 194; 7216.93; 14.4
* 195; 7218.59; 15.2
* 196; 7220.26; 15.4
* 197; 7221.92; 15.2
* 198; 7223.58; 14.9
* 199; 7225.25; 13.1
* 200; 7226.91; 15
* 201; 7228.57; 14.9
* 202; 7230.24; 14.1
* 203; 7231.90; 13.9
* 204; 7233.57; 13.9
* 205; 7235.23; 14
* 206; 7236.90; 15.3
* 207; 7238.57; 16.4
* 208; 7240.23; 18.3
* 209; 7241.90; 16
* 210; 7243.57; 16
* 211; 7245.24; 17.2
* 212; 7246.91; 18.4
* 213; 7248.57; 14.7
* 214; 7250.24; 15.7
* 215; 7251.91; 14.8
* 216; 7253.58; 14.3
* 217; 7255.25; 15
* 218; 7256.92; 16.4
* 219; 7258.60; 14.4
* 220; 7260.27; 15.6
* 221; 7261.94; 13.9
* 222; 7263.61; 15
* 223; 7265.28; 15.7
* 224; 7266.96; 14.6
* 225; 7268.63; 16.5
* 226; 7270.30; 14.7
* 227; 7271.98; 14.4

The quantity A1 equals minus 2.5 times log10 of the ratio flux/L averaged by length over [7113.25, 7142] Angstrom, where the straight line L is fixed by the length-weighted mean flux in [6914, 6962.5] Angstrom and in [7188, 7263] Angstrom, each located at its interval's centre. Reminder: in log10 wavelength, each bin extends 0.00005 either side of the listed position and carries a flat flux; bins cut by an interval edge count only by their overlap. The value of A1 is 0.00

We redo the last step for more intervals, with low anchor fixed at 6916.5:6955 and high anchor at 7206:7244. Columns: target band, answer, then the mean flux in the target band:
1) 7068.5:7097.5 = 0.02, 15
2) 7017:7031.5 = -0.02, 15.7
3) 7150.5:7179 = 0.03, 14.7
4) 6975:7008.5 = 0.03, 15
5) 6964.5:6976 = 0.02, 15.1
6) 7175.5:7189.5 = 0.06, 14.2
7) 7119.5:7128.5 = -0.01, 15.4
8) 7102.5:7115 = 0.00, 15.2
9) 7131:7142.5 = 0.01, 14.9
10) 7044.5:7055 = 0.02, 15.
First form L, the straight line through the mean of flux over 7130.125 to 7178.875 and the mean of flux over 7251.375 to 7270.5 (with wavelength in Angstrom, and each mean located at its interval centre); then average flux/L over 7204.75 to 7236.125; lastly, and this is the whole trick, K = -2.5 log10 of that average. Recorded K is 0.02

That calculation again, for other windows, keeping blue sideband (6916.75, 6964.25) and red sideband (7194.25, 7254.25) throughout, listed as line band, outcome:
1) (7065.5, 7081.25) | 0.02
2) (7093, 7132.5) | 0.01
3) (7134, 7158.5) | 0.03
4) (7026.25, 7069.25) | -0.03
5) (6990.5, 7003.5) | 0.00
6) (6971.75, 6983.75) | 0.10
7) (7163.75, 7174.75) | 0.04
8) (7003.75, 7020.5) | 0.04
